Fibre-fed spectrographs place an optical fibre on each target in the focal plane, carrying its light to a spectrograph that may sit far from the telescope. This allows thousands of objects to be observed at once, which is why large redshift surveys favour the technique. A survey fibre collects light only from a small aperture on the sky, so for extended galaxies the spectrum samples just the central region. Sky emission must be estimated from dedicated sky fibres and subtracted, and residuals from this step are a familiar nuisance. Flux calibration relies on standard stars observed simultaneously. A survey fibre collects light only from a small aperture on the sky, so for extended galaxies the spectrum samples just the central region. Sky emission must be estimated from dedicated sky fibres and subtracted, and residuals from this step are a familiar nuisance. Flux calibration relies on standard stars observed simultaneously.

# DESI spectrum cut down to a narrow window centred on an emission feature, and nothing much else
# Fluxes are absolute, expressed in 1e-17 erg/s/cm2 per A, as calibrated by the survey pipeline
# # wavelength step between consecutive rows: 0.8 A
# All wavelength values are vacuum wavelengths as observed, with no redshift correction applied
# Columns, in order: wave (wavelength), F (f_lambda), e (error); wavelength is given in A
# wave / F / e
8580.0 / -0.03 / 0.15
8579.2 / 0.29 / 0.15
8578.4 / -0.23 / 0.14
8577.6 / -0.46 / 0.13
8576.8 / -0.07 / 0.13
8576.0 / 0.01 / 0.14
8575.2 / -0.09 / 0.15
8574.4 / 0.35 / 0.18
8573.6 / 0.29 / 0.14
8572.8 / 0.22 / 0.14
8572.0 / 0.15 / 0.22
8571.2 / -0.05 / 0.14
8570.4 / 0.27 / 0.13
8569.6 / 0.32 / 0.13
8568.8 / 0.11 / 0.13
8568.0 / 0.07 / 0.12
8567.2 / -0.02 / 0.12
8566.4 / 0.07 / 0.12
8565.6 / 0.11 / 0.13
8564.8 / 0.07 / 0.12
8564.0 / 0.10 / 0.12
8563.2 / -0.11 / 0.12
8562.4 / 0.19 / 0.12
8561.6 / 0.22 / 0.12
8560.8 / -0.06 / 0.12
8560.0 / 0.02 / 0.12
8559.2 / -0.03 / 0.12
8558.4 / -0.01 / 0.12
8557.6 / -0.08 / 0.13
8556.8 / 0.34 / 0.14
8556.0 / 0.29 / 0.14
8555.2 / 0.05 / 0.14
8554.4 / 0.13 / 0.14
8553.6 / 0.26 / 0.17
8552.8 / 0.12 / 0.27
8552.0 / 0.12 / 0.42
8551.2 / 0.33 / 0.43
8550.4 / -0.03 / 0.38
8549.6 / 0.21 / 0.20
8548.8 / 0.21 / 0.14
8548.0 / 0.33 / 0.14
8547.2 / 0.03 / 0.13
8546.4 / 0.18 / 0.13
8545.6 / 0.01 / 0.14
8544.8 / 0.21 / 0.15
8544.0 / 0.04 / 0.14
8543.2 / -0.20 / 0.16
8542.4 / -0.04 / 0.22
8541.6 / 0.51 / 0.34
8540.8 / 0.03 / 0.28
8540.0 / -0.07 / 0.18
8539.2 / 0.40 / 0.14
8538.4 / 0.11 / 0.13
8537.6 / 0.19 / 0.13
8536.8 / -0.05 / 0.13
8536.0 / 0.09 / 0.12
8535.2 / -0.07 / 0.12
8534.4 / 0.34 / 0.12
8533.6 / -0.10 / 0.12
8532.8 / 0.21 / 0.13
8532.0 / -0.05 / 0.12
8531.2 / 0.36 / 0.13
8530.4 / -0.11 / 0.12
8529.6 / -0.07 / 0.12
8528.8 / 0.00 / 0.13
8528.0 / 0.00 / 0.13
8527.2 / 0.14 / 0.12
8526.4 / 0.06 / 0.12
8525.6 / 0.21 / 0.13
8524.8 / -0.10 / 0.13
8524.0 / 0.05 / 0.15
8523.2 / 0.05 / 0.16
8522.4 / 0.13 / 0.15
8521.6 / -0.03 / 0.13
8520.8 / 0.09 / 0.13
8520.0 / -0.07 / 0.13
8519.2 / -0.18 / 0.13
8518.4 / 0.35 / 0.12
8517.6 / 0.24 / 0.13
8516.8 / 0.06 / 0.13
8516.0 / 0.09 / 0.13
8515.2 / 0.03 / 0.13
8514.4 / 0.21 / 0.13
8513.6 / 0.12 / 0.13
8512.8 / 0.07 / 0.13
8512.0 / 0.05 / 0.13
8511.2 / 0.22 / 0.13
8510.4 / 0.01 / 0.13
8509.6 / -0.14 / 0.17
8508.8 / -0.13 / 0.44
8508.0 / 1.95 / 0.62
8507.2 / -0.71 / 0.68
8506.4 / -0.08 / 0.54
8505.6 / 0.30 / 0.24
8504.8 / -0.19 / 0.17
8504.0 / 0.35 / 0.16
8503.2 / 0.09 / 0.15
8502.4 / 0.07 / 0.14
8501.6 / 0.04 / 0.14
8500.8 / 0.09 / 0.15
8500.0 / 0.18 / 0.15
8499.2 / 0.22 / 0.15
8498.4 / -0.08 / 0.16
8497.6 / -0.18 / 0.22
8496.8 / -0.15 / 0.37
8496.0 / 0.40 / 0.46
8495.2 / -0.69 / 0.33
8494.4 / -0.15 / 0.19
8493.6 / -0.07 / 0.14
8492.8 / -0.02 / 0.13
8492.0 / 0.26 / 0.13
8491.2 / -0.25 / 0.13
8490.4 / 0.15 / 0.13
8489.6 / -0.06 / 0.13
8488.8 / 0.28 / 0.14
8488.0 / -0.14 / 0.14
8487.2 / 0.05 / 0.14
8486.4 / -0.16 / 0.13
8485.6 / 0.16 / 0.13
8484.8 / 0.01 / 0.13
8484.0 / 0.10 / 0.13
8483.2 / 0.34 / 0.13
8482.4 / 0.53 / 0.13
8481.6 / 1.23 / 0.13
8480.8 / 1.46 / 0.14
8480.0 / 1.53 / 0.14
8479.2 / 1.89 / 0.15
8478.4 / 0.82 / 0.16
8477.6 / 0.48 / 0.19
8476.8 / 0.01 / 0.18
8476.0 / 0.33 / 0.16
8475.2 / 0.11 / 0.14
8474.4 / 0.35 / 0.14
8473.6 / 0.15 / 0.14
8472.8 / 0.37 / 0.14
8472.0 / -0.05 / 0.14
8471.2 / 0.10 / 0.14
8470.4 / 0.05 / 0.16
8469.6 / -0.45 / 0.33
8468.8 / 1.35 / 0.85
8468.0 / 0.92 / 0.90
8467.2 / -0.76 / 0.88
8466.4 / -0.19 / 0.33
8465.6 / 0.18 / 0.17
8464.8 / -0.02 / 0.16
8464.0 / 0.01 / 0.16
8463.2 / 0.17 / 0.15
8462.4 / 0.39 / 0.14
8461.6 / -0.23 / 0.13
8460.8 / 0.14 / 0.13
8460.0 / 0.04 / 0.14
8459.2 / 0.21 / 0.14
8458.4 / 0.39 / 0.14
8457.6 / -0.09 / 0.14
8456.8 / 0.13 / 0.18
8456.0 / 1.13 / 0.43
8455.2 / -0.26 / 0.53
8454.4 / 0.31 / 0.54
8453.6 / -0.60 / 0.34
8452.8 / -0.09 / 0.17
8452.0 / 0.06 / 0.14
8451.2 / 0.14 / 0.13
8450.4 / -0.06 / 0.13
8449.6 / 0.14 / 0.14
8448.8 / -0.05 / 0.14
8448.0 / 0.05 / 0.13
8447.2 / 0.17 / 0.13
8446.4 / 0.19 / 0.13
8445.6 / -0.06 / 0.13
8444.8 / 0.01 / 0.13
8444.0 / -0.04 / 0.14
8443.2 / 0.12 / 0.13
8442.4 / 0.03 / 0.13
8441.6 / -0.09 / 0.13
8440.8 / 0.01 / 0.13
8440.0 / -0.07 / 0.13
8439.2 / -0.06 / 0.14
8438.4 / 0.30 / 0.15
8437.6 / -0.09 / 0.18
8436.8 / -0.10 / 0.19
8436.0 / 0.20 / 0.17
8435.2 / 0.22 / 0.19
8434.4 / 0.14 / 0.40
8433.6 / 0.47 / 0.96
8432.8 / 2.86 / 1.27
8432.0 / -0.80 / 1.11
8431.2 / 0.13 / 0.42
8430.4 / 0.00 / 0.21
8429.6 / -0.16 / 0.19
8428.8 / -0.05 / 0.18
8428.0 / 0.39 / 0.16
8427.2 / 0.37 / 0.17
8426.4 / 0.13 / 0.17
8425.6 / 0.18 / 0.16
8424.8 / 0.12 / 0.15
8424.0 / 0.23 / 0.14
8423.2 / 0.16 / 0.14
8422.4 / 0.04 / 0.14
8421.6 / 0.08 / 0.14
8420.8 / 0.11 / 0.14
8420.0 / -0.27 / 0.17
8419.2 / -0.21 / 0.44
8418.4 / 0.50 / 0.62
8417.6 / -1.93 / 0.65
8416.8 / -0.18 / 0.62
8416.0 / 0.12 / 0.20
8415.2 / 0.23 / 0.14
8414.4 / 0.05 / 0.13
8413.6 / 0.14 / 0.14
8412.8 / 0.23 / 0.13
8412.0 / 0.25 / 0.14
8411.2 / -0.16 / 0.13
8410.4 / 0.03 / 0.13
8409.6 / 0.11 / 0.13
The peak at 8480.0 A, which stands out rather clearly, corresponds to H-beta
